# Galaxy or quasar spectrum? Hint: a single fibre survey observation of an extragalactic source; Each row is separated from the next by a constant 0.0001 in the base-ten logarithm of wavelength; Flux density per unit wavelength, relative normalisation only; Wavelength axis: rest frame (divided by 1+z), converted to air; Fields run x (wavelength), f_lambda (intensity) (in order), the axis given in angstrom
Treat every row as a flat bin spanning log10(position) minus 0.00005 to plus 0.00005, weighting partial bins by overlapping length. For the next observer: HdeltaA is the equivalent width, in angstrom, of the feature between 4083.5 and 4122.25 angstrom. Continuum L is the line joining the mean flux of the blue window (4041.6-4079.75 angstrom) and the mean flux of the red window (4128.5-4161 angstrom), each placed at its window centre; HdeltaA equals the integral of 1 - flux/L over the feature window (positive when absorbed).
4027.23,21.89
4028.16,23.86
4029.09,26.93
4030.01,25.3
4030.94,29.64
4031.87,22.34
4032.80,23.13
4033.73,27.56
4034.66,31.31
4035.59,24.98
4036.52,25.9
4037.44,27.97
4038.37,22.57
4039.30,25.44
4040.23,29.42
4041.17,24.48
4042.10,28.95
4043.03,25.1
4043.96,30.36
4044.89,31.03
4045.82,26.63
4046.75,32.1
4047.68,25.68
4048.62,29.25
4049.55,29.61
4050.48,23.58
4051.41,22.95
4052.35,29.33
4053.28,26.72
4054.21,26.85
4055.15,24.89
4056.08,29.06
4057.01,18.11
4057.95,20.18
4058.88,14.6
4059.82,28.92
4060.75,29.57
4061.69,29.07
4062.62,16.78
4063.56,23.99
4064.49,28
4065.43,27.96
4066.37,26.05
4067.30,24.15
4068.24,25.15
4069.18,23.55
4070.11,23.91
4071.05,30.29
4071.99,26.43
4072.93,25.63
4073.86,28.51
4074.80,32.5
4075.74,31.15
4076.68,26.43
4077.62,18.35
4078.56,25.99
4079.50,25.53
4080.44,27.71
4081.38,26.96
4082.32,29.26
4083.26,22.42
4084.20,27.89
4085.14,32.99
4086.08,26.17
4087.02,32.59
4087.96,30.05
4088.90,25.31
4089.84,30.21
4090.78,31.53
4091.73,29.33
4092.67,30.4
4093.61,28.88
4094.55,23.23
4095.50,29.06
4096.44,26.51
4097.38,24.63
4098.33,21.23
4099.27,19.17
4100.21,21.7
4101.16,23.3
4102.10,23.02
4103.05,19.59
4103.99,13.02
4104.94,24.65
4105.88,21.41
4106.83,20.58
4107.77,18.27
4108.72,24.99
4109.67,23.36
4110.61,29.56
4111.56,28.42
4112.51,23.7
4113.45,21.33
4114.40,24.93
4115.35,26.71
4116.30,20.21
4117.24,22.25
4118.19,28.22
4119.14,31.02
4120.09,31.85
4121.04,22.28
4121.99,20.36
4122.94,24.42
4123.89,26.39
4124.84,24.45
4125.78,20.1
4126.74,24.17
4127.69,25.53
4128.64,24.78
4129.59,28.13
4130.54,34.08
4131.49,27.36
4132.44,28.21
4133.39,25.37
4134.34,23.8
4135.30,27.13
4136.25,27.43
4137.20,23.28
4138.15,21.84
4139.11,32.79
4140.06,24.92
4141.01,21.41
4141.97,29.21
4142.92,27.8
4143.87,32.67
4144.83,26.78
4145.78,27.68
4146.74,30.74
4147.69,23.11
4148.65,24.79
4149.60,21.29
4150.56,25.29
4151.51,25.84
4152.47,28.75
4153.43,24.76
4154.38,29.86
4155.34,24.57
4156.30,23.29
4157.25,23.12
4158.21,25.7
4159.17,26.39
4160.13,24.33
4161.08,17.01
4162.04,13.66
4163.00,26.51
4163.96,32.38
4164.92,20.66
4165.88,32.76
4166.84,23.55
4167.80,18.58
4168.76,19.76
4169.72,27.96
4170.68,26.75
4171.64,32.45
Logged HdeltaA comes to 1.5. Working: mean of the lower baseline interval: 26.2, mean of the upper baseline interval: 26.3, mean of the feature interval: 25.2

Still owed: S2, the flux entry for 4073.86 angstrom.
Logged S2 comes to 28.51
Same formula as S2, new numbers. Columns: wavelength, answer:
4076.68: 26.43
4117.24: 22.25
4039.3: 25.44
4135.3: 27.13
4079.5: 25.53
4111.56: 28.42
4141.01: 21.41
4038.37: 22.57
